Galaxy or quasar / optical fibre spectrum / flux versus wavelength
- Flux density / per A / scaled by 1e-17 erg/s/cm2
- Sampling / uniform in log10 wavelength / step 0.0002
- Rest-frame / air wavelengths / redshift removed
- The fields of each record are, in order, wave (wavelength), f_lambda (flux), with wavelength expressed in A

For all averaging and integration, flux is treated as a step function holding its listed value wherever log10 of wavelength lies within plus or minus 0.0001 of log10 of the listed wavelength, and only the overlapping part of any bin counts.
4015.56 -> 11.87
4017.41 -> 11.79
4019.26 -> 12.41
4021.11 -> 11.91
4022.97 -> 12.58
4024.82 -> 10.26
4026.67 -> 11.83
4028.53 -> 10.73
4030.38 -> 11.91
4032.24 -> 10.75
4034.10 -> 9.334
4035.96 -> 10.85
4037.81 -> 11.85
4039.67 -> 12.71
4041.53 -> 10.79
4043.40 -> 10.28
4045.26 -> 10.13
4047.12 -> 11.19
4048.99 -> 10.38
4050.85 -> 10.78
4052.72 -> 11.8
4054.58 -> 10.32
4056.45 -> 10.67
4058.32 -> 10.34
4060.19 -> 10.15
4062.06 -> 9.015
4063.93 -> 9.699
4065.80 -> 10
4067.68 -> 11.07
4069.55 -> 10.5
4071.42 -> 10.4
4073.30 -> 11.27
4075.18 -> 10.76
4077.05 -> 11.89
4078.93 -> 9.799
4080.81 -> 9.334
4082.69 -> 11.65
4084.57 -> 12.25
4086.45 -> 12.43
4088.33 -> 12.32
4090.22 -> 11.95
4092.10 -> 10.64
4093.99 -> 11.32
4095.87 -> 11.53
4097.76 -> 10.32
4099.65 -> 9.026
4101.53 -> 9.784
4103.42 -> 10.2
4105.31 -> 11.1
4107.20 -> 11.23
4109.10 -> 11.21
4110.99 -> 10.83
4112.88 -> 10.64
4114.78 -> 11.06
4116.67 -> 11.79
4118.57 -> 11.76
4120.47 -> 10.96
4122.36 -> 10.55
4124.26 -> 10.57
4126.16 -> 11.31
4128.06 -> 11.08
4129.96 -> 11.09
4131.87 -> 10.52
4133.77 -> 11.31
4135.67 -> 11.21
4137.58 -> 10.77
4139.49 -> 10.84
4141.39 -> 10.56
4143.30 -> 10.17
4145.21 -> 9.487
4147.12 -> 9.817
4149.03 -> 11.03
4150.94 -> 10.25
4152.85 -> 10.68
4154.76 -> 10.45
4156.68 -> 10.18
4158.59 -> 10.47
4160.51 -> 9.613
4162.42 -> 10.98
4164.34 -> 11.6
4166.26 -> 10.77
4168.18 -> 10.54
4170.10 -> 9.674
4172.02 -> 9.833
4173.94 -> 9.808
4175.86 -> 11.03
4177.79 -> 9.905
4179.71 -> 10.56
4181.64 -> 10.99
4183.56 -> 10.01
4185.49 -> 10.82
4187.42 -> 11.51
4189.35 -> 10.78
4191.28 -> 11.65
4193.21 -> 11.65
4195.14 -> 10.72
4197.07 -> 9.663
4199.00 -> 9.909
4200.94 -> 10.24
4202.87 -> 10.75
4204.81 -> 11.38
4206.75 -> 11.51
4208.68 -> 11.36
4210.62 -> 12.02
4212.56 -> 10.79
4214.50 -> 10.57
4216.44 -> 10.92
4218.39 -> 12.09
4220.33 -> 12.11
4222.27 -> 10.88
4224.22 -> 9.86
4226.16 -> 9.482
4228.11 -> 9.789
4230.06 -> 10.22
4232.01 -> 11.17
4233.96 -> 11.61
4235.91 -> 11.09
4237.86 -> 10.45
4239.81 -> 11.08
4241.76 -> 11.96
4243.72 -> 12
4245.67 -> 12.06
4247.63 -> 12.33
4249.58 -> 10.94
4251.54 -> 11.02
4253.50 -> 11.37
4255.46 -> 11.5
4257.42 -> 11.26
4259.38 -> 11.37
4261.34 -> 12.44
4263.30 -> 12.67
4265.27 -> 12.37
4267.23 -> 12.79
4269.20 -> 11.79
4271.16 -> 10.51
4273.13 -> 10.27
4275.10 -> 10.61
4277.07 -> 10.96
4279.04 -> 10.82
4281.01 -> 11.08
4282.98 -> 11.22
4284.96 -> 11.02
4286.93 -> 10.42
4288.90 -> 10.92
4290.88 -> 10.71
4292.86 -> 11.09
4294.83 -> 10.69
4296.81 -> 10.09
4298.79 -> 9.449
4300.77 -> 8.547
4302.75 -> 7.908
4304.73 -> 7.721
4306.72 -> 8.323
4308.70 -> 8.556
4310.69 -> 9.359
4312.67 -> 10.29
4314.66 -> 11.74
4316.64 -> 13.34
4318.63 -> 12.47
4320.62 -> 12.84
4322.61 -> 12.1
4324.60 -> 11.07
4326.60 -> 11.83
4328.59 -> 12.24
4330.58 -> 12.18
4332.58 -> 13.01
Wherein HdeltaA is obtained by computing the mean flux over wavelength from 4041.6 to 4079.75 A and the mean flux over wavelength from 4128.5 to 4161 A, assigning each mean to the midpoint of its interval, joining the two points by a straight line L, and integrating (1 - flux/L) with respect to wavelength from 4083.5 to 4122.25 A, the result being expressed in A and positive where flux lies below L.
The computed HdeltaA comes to -2.1 A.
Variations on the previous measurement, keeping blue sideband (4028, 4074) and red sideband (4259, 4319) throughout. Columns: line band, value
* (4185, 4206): -0.3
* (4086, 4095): -0.9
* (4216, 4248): -1.3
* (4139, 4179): 1.2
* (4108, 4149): -0.6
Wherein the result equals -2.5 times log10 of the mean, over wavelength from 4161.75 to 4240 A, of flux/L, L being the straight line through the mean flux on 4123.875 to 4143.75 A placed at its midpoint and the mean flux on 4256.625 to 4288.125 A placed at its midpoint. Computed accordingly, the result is 0.03 mag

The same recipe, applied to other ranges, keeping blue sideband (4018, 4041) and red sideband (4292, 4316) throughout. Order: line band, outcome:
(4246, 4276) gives -0.176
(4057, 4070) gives 0.110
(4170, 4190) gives -0.009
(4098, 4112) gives 0.043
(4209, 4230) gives -0.075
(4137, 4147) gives 0.036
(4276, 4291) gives -0.130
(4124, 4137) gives -0.030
